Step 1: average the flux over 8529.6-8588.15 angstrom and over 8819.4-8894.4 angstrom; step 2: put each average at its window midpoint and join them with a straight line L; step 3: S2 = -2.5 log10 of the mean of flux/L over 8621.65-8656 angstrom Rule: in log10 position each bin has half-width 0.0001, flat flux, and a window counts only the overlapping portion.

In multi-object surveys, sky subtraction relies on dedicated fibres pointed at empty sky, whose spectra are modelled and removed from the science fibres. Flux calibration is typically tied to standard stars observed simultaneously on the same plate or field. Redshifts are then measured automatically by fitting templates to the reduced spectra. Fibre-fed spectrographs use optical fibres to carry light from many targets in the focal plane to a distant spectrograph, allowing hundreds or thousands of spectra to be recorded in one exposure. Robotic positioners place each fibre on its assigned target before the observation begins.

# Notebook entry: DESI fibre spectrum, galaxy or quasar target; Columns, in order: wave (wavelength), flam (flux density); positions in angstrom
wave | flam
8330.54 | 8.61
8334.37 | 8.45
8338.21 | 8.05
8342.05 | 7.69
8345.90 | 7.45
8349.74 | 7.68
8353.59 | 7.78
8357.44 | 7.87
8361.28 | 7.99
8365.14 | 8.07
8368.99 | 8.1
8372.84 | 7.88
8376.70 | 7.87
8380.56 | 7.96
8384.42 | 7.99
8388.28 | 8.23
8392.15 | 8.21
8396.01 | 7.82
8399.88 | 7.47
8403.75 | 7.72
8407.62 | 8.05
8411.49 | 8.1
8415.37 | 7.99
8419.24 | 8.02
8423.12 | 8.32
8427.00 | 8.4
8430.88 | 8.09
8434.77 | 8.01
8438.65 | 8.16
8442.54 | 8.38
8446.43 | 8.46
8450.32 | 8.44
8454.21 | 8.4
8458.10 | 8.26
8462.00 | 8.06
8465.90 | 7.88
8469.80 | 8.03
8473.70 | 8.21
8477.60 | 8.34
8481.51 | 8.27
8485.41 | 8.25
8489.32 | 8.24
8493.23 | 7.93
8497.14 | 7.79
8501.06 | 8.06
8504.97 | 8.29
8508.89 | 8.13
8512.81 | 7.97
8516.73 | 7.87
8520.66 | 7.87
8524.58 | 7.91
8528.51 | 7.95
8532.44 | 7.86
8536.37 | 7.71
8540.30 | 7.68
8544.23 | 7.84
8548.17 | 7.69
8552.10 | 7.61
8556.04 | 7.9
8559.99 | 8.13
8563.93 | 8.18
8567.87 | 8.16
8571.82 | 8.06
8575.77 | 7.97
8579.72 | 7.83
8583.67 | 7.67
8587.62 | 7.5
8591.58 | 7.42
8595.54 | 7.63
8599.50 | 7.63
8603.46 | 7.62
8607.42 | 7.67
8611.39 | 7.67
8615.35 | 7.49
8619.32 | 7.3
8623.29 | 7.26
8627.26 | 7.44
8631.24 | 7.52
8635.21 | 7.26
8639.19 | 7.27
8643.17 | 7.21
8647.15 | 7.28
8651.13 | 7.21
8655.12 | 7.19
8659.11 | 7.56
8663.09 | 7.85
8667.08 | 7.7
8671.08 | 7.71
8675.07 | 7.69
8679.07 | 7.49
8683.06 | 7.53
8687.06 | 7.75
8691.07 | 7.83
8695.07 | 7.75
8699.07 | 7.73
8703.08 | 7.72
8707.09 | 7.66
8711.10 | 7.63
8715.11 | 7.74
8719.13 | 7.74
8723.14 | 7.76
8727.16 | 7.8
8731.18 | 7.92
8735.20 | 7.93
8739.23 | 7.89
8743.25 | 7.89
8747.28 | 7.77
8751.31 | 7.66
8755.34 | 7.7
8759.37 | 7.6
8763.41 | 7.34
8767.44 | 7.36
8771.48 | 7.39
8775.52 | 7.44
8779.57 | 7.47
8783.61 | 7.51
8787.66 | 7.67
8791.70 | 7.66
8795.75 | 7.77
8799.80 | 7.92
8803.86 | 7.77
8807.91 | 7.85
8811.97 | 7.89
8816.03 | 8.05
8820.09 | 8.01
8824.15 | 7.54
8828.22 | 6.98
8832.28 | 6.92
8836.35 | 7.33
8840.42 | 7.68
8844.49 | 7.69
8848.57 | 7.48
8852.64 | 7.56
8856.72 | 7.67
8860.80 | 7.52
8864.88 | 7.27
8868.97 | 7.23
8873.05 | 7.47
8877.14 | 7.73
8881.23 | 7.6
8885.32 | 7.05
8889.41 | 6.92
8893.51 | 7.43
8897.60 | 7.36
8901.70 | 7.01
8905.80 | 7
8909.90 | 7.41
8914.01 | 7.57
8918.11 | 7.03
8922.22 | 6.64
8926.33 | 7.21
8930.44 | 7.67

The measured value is 0.06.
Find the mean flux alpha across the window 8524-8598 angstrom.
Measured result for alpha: 7.82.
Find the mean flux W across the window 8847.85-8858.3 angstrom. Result 7.58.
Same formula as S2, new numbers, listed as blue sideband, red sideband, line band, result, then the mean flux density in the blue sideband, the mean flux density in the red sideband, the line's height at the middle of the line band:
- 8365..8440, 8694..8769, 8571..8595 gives 0.019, 8.02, 7.72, 7.85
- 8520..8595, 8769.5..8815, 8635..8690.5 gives 0.038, 7.83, 7.68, 7.76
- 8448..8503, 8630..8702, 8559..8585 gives -0.022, 8.16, 7.53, 7.84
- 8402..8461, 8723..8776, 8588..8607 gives 0.049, 8.19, 7.68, 7.92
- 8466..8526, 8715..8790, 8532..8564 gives 0.023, 8.07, 7.66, 7.99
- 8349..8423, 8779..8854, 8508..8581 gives -0.011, 7.95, 7.62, 7.83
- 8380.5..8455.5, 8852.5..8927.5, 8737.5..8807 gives -0.020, 8.11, 7.29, 7.5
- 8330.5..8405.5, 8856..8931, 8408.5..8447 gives -0.044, 7.93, 7.29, 7.86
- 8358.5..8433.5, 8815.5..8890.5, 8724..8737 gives -0.038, 8.01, 7.45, 7.6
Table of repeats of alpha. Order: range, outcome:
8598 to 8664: 7.43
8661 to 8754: 7.75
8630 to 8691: 7.49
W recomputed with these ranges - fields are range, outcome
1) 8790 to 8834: 7.67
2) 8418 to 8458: 8.27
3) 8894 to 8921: 7.22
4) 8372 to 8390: 7.99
